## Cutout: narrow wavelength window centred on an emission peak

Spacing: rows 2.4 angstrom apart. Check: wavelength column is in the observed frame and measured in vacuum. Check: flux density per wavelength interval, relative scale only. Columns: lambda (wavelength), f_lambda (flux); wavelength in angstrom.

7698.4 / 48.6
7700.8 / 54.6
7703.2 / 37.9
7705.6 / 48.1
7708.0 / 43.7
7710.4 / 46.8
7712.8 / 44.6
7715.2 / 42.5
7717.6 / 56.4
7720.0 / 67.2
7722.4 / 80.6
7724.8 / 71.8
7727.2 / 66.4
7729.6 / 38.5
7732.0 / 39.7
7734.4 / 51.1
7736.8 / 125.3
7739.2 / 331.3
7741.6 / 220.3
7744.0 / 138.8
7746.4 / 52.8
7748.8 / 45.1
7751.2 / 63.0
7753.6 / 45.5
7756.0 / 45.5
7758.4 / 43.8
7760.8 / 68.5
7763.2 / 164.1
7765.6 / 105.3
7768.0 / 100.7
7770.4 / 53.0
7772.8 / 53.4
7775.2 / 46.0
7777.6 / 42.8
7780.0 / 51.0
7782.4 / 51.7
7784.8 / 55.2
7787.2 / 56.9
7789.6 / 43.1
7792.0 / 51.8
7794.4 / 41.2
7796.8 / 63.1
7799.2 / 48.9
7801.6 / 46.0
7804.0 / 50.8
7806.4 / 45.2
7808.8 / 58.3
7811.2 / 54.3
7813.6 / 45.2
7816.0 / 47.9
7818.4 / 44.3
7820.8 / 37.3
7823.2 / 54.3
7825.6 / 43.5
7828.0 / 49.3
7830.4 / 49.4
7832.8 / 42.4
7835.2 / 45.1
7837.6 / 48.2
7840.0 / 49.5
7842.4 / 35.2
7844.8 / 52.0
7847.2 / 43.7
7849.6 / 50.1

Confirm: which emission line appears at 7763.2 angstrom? [N II] 6583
